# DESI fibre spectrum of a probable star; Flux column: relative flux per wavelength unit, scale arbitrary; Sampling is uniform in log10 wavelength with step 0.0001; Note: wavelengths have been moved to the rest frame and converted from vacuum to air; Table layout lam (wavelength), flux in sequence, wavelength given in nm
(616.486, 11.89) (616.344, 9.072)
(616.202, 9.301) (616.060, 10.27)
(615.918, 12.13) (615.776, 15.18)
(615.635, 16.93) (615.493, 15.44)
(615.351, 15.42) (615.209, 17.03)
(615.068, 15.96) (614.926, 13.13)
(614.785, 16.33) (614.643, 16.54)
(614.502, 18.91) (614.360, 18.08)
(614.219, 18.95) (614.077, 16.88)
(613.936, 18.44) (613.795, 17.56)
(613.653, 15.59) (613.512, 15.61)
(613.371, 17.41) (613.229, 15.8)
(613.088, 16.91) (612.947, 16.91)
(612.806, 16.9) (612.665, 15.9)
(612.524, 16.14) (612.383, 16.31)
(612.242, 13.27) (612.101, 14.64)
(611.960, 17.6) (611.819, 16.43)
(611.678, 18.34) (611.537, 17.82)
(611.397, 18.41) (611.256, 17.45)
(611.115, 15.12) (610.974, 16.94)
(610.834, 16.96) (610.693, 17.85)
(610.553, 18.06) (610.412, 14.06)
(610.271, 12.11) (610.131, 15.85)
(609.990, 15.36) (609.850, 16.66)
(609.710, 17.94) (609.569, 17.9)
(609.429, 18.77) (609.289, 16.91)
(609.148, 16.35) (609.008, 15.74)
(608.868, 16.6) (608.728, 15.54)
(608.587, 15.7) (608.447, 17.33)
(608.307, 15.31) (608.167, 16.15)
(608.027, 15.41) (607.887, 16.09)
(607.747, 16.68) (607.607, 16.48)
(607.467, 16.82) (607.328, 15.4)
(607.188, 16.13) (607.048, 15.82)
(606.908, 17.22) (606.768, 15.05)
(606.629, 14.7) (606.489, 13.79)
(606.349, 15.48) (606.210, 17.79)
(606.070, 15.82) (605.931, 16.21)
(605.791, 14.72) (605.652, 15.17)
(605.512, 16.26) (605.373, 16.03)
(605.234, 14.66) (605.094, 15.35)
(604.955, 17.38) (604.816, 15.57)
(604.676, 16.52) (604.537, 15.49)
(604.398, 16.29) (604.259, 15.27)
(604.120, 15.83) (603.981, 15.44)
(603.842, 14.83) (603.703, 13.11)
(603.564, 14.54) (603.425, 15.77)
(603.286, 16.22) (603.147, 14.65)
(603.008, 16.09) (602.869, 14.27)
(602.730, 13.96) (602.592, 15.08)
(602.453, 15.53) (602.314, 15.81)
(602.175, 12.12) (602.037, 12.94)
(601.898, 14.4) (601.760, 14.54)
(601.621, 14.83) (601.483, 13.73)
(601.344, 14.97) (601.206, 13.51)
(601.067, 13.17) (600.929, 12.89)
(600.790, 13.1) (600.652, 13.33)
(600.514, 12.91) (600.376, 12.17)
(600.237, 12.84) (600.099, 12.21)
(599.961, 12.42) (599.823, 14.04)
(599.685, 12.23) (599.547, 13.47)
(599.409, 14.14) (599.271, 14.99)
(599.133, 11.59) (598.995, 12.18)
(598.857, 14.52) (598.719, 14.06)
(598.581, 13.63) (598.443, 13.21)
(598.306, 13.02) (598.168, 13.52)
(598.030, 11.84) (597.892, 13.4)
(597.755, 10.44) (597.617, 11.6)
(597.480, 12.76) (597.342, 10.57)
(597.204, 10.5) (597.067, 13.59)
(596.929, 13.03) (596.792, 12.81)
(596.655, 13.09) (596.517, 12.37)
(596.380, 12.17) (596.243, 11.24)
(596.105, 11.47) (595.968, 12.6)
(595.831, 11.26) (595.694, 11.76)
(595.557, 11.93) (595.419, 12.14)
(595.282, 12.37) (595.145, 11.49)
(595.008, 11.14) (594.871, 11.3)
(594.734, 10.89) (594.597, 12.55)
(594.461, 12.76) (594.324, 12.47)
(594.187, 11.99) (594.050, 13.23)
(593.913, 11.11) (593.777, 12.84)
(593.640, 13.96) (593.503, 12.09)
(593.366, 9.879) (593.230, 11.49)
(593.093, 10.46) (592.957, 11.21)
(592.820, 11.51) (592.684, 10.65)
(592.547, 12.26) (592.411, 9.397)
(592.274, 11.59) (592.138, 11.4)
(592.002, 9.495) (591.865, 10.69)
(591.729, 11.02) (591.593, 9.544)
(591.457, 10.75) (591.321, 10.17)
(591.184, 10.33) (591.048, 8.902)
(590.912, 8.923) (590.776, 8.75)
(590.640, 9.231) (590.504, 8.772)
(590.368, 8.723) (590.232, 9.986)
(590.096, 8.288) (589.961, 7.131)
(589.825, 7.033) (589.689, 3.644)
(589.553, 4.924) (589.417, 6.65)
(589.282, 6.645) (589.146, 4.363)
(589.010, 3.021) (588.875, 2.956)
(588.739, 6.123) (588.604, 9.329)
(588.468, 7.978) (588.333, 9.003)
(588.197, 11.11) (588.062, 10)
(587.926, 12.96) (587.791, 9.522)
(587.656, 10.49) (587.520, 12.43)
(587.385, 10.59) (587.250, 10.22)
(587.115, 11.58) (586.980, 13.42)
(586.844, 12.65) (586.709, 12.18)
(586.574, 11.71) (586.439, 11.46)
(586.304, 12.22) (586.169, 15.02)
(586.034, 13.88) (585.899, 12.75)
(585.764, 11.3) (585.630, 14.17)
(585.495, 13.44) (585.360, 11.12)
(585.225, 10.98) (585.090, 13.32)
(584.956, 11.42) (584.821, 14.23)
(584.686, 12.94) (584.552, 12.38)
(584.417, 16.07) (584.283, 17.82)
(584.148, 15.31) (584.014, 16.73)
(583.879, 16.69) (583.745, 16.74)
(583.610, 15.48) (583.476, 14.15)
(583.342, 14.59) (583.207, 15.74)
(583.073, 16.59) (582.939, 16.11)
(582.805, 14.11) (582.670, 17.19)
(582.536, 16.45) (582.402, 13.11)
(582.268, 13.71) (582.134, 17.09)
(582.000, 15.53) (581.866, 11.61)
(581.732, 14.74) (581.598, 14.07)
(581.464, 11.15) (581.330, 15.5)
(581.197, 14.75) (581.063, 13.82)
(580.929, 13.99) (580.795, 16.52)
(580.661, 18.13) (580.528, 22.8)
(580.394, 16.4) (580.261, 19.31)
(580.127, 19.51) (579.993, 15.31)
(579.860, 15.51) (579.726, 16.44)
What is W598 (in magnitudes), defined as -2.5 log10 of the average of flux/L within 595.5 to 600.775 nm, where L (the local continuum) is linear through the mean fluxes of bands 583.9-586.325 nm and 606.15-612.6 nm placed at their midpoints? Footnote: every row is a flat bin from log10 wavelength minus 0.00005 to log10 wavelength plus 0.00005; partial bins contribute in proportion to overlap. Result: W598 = 0.19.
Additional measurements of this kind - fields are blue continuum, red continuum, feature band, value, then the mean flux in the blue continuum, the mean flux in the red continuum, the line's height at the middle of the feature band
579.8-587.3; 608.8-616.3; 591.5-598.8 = 0.27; 14.6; 16.2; 15.2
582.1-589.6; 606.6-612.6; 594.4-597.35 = 0.16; 12.2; 16.3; 13.9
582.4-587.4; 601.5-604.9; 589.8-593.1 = 0.40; 13.9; 15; 14.3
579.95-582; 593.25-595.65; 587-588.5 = 0.29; 15.8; 12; 13.9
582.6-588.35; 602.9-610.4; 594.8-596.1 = 0.23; 13.3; 15.8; 14.5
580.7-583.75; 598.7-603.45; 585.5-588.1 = 0.21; 14.9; 13.8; 14.6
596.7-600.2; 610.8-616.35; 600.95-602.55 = -0.05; 12.8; 16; 13.5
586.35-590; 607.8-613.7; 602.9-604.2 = -0.09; 8.88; 16.4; 14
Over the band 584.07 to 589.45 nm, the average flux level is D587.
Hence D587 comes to 11.2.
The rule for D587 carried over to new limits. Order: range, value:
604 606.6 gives 15.7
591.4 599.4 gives 12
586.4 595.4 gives 10.1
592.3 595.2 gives 11.7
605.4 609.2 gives 15.9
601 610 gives 15.6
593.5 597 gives 12.2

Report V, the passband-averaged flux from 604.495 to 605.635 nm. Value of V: 15.9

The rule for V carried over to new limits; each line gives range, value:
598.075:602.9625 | 13.6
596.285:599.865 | 12.8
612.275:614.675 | 16.9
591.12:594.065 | 11.1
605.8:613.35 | 16.3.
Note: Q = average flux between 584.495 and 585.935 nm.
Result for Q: 12.6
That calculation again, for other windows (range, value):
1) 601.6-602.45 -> 14.2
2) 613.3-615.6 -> 16.7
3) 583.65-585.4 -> 14.4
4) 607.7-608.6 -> 16.1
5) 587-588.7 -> 10.4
